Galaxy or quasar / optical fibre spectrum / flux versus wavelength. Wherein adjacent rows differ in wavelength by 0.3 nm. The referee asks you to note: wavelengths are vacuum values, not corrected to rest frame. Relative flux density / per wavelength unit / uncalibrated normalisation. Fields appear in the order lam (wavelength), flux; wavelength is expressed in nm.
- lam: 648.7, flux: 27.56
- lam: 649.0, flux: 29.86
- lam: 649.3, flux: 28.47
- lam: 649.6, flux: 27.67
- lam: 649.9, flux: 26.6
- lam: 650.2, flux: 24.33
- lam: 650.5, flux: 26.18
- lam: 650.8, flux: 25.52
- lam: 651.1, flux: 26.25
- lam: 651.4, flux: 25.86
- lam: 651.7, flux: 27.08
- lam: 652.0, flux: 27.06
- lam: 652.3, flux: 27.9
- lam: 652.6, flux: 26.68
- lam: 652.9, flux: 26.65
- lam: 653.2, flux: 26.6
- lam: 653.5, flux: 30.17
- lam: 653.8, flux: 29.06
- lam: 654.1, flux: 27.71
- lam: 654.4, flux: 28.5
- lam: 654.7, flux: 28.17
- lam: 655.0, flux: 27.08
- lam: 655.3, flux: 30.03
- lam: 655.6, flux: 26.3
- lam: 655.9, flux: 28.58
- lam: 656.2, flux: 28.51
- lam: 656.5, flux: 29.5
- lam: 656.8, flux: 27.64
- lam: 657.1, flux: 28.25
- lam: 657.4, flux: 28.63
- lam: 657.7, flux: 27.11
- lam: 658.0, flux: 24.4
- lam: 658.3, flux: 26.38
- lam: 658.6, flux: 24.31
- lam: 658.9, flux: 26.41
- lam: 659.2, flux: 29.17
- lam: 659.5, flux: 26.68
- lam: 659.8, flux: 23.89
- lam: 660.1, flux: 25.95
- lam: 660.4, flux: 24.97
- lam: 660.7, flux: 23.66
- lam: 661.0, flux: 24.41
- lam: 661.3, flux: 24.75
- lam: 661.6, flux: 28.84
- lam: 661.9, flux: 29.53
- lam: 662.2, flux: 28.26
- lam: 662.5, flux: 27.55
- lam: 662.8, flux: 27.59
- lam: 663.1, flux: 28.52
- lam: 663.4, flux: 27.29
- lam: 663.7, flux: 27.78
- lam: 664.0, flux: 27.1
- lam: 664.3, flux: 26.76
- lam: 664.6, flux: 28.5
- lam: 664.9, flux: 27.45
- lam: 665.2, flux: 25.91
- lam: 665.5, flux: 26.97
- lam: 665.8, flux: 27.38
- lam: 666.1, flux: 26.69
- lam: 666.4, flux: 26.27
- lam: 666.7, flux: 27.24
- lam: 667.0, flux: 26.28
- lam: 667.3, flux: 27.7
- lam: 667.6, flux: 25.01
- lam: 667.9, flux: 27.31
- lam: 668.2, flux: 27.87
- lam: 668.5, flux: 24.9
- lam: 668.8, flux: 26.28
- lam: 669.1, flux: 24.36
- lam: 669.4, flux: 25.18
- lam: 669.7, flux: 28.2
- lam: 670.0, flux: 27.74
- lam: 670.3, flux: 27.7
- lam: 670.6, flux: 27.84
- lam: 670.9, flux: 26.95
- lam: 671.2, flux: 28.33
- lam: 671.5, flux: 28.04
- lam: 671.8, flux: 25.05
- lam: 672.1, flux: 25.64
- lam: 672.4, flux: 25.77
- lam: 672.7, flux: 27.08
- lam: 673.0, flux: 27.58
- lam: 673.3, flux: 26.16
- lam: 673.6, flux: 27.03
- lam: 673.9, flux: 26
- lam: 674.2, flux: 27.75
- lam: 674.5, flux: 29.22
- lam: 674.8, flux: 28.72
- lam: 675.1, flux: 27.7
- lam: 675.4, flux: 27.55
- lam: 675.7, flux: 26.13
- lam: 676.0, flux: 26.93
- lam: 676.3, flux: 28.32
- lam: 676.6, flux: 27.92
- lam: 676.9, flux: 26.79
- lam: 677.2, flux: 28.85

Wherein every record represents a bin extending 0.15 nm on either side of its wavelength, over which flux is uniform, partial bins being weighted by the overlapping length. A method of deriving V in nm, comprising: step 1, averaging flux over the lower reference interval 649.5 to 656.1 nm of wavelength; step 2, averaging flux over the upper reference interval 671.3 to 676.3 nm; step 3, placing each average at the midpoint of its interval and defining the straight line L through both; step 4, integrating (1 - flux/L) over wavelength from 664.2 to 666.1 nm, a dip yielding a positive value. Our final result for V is 0.00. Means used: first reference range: 27.3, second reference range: 27.1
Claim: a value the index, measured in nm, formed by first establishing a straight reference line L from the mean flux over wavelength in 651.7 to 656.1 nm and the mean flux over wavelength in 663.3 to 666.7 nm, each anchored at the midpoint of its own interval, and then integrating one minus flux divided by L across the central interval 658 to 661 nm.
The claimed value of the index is 0.21 nm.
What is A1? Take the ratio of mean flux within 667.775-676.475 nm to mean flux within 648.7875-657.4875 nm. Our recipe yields 0.98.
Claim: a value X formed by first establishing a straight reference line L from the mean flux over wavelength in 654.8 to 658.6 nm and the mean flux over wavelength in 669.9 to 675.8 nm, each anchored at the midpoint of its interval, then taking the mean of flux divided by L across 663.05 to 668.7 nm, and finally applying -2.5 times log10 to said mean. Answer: 0.02 mag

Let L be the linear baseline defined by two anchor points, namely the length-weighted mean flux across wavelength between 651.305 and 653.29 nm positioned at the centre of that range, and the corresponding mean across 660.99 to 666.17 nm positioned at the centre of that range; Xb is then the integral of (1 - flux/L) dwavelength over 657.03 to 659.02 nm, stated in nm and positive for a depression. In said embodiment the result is 0.05 nm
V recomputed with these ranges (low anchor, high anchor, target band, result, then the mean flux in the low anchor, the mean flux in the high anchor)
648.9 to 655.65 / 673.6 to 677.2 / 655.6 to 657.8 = -0.063 nm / 27.4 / 27.6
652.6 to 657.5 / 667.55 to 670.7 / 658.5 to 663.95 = 0.159 nm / 28.2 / 26.6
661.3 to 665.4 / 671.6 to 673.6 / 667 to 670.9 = 0.025 nm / 27.7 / 26.3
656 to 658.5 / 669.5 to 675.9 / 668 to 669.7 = 0.082 nm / 27.5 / 27.2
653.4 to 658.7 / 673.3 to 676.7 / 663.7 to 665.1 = 0.012 nm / 27.8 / 27.5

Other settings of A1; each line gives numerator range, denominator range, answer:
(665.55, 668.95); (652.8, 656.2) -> 0.95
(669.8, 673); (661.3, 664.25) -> 0.97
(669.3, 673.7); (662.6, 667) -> 0.99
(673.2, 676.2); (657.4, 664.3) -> 1.03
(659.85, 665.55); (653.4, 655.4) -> 0.94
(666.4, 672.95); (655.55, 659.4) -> 0.98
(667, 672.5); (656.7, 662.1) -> 1.01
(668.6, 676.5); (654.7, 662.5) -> 1.00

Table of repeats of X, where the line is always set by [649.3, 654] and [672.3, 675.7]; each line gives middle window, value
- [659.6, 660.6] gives 0.09 mag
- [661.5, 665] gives -0.03 mag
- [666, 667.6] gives 0.02 mag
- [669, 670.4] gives 0.02 mag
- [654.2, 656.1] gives -0.04 mag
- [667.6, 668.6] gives 0.03 mag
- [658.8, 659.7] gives -0.01 mag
